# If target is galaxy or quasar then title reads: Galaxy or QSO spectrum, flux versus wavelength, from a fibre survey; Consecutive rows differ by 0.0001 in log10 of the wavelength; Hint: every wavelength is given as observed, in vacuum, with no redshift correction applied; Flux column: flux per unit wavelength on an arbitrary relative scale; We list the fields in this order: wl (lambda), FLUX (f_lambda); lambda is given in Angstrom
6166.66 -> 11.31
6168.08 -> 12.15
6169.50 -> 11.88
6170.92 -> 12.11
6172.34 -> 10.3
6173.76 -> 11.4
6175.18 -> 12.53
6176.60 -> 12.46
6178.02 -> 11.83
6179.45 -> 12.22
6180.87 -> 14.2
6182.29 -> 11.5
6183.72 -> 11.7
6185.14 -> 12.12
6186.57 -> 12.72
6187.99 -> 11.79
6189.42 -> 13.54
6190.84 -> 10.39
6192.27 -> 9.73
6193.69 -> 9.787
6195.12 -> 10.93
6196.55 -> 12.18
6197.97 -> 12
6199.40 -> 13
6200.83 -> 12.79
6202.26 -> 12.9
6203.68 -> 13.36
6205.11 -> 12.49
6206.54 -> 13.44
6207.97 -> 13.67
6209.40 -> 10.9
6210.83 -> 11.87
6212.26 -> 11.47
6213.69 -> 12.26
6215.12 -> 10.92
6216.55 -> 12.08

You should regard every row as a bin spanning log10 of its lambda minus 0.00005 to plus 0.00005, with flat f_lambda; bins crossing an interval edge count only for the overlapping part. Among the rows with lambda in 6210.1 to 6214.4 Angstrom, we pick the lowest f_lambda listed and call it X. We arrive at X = 11.47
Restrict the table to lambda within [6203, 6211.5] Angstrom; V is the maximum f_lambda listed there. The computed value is 13.67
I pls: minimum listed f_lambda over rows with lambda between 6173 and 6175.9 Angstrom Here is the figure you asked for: 11.4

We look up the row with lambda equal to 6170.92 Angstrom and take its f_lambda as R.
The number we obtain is 12.11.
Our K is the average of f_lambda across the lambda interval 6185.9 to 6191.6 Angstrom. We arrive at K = 12.1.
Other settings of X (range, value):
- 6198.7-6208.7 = 12.49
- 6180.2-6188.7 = 11.5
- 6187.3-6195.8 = 9.73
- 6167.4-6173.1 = 10.3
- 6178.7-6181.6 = 12.22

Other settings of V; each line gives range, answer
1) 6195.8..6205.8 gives 13.36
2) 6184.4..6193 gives 13.54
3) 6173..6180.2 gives 12.53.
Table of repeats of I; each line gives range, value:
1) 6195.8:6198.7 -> 12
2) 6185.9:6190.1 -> 11.79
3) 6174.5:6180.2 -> 11.83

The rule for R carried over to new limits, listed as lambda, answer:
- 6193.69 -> 9.787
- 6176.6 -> 12.46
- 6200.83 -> 12.79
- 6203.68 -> 13.36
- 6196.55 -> 12.18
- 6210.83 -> 11.87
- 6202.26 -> 12.9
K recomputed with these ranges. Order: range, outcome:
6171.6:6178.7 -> 11.7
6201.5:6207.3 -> 13.1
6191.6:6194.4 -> 9.78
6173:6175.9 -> 12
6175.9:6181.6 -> 12.7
